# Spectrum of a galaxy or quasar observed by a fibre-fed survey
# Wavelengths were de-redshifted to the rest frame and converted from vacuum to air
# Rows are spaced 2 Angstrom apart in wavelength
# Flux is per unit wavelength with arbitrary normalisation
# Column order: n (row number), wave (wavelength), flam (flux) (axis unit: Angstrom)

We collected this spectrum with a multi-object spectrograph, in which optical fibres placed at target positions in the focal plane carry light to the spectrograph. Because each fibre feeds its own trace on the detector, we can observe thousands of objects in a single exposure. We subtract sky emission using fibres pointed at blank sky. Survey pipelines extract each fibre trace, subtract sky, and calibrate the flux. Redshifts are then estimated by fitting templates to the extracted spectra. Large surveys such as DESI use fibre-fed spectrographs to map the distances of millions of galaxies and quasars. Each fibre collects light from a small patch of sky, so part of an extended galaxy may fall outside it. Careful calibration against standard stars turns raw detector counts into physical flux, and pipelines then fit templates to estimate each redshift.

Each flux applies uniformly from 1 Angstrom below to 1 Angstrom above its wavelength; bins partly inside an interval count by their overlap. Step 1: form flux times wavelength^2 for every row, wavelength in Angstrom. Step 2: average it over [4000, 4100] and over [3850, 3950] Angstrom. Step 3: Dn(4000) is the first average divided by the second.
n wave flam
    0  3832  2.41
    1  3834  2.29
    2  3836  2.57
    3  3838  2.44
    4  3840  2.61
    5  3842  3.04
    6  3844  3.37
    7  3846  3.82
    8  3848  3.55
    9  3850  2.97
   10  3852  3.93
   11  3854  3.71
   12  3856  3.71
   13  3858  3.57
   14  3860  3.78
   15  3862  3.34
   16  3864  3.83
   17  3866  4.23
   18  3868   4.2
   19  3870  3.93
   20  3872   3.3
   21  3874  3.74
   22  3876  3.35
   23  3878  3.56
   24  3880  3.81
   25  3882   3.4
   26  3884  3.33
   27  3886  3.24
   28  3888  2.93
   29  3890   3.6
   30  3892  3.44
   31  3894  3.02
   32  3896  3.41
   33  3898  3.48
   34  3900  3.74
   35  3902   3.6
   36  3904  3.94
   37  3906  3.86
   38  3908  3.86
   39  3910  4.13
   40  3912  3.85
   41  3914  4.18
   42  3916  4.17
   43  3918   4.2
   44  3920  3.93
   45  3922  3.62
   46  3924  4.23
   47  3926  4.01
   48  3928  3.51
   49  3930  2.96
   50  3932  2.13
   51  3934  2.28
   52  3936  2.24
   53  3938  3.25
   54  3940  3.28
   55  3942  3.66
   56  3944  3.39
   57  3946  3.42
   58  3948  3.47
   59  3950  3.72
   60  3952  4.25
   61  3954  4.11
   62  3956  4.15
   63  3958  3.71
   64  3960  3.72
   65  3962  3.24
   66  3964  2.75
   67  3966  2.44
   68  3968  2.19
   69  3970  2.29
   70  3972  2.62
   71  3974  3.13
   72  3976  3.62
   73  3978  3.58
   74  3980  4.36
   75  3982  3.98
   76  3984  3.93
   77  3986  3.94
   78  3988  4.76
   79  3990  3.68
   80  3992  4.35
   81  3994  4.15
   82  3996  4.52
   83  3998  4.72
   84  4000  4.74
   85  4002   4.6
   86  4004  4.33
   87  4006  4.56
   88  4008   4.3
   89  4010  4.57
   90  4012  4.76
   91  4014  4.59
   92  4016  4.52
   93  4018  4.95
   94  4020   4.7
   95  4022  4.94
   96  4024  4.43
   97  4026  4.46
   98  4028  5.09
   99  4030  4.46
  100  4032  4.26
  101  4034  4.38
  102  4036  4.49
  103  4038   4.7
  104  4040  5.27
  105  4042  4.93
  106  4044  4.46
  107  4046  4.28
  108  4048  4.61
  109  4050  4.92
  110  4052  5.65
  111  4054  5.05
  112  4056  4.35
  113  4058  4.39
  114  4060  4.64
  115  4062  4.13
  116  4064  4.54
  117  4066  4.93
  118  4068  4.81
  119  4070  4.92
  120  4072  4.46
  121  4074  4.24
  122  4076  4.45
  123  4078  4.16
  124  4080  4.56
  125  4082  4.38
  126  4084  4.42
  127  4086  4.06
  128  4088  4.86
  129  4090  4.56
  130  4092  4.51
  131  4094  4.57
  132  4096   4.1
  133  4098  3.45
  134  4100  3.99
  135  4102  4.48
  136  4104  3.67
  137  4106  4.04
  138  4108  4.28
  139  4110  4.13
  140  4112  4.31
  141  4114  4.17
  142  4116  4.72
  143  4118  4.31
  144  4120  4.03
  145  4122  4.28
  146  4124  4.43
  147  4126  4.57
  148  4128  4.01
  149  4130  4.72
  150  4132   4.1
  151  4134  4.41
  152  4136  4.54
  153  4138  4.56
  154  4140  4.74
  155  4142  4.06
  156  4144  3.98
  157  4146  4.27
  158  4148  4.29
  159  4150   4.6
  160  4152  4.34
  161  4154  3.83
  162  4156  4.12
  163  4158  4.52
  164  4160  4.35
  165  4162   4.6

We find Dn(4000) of 1.38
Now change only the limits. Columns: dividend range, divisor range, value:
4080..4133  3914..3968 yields 1.35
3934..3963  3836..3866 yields 1.08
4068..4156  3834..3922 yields 1.36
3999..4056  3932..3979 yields 1.51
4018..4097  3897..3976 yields 1.41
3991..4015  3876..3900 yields 1.41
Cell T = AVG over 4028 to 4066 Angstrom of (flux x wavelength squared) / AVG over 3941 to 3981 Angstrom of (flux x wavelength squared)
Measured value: 1.43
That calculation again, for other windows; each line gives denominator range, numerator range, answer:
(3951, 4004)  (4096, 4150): 1.21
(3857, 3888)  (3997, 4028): 1.37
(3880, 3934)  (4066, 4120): 1.33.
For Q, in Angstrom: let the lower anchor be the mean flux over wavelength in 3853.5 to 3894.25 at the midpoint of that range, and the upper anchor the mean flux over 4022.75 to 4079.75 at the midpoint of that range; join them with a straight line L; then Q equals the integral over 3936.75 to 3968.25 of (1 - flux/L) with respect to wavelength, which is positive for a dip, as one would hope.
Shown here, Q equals 4.7 Angstrom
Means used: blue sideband 3.58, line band 3.44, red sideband 4.62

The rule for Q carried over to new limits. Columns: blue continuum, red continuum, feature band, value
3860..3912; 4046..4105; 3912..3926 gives -1.0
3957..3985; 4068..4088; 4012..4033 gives -4.5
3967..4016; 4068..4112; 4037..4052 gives -2.2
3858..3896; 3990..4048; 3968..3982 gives 3.4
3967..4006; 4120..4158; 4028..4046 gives -2.7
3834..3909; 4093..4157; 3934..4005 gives 2.6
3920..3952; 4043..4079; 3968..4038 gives -3.6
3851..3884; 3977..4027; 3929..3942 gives 4.2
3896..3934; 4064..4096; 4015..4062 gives -4.1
